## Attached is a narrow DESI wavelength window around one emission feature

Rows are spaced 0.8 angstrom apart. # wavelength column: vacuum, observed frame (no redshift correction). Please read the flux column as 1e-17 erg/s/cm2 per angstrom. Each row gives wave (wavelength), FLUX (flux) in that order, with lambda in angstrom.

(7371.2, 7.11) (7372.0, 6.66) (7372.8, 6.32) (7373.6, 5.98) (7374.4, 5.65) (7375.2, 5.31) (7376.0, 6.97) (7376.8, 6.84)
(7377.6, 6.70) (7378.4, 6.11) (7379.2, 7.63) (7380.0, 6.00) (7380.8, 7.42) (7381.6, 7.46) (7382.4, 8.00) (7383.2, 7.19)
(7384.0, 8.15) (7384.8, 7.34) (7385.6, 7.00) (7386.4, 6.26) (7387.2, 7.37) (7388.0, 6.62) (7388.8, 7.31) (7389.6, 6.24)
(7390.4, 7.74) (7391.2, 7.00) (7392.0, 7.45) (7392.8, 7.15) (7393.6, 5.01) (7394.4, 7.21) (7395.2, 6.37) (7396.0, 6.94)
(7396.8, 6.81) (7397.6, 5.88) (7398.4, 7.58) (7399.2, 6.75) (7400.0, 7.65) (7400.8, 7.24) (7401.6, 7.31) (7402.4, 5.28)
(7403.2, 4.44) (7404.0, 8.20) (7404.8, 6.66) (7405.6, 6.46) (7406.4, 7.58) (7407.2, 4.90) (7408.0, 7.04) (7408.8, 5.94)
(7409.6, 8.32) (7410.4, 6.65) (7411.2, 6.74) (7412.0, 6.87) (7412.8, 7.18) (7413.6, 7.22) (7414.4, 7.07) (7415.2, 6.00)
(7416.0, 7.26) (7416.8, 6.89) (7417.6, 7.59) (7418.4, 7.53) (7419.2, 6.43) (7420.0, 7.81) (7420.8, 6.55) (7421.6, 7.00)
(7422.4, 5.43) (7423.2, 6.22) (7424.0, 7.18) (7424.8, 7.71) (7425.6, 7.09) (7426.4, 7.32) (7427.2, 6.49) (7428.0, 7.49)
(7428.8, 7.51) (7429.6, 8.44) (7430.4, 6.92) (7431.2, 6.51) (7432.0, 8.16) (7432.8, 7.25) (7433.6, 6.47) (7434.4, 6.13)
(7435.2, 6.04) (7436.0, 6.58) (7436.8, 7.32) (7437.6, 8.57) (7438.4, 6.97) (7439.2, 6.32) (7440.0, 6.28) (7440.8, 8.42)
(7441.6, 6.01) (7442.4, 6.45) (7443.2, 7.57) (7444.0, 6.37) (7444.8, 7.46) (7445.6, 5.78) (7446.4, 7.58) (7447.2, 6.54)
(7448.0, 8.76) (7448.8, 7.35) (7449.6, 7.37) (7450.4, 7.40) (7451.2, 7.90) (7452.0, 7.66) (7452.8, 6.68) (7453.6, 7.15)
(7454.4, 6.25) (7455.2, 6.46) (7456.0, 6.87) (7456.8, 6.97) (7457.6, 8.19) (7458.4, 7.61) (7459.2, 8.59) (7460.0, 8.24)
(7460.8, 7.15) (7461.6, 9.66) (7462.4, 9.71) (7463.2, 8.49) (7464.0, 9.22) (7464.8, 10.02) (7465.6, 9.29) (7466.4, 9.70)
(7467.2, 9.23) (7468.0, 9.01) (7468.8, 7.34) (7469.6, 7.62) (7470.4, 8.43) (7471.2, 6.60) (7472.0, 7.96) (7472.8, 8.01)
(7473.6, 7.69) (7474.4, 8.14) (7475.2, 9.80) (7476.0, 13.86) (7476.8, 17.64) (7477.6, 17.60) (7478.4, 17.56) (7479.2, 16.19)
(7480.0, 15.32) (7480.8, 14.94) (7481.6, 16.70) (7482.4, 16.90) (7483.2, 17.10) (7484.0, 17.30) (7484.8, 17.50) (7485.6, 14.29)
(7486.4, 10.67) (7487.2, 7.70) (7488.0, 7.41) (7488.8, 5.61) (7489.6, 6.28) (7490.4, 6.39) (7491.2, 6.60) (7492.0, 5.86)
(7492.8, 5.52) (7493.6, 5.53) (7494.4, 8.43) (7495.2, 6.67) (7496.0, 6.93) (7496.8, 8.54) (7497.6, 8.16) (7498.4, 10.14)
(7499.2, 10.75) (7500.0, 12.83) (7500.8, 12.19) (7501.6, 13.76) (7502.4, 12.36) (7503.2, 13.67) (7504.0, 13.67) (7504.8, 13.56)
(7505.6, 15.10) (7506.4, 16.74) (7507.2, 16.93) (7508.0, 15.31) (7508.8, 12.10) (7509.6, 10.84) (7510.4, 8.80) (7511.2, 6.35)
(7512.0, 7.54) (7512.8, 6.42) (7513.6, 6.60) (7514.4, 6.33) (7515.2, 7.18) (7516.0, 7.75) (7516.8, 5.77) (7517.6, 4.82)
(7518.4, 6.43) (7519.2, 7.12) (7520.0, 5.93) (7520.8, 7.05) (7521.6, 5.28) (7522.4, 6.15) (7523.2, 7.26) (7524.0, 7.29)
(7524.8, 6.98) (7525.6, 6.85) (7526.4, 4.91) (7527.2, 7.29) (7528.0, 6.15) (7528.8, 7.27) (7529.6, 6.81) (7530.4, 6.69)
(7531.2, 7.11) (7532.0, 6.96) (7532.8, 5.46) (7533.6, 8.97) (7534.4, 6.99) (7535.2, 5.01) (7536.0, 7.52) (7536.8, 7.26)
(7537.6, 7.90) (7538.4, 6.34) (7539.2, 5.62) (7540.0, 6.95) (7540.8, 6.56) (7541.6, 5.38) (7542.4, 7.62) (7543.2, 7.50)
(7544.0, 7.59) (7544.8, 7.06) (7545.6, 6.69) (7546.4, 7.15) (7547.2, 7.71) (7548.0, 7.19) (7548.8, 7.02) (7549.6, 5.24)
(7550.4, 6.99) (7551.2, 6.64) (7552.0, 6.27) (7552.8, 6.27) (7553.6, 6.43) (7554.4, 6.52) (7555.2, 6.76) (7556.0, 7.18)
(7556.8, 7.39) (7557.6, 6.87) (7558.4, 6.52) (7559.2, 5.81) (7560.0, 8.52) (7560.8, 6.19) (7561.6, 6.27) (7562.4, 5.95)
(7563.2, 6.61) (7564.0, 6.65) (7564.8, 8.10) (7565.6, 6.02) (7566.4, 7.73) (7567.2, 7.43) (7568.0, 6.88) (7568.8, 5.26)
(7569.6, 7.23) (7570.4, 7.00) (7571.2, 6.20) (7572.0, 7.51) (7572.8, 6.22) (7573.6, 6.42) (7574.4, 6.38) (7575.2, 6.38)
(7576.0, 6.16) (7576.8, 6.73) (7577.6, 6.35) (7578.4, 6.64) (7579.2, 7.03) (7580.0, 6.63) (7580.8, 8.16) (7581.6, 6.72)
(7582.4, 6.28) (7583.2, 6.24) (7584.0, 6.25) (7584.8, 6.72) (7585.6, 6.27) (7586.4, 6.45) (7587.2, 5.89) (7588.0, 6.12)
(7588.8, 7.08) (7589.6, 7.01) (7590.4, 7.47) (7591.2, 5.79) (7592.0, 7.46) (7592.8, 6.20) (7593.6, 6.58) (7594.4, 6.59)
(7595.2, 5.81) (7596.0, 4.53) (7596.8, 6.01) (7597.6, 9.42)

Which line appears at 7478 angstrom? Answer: H-alpha 6563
